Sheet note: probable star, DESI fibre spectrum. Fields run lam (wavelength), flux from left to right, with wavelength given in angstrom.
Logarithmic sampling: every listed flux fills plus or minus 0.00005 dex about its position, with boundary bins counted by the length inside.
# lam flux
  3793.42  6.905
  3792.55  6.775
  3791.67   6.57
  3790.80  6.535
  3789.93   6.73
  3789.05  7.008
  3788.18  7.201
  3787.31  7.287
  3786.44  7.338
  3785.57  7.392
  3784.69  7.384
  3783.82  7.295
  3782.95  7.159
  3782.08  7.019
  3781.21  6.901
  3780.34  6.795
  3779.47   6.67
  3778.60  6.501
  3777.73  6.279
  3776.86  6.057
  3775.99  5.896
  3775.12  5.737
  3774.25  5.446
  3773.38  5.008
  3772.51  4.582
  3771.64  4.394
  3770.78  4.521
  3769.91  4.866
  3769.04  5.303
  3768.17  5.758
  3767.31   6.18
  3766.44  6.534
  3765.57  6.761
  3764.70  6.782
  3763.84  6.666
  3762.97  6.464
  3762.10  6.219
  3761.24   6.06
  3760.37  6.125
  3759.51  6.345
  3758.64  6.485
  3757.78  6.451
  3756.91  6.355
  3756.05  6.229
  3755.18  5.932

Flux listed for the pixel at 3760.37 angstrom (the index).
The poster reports 6.125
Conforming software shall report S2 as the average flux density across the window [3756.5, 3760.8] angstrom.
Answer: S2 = 6.36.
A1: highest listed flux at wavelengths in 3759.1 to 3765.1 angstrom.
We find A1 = 6.782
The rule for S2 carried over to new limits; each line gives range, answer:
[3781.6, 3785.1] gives 7.22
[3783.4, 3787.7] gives 7.33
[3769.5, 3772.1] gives 4.6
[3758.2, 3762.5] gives 6.26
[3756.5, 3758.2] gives 6.39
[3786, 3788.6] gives 7.29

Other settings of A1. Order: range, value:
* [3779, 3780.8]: 6.795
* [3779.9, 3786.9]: 7.392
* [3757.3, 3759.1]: 6.485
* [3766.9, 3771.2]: 6.18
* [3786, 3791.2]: 7.338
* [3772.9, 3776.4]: 5.896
